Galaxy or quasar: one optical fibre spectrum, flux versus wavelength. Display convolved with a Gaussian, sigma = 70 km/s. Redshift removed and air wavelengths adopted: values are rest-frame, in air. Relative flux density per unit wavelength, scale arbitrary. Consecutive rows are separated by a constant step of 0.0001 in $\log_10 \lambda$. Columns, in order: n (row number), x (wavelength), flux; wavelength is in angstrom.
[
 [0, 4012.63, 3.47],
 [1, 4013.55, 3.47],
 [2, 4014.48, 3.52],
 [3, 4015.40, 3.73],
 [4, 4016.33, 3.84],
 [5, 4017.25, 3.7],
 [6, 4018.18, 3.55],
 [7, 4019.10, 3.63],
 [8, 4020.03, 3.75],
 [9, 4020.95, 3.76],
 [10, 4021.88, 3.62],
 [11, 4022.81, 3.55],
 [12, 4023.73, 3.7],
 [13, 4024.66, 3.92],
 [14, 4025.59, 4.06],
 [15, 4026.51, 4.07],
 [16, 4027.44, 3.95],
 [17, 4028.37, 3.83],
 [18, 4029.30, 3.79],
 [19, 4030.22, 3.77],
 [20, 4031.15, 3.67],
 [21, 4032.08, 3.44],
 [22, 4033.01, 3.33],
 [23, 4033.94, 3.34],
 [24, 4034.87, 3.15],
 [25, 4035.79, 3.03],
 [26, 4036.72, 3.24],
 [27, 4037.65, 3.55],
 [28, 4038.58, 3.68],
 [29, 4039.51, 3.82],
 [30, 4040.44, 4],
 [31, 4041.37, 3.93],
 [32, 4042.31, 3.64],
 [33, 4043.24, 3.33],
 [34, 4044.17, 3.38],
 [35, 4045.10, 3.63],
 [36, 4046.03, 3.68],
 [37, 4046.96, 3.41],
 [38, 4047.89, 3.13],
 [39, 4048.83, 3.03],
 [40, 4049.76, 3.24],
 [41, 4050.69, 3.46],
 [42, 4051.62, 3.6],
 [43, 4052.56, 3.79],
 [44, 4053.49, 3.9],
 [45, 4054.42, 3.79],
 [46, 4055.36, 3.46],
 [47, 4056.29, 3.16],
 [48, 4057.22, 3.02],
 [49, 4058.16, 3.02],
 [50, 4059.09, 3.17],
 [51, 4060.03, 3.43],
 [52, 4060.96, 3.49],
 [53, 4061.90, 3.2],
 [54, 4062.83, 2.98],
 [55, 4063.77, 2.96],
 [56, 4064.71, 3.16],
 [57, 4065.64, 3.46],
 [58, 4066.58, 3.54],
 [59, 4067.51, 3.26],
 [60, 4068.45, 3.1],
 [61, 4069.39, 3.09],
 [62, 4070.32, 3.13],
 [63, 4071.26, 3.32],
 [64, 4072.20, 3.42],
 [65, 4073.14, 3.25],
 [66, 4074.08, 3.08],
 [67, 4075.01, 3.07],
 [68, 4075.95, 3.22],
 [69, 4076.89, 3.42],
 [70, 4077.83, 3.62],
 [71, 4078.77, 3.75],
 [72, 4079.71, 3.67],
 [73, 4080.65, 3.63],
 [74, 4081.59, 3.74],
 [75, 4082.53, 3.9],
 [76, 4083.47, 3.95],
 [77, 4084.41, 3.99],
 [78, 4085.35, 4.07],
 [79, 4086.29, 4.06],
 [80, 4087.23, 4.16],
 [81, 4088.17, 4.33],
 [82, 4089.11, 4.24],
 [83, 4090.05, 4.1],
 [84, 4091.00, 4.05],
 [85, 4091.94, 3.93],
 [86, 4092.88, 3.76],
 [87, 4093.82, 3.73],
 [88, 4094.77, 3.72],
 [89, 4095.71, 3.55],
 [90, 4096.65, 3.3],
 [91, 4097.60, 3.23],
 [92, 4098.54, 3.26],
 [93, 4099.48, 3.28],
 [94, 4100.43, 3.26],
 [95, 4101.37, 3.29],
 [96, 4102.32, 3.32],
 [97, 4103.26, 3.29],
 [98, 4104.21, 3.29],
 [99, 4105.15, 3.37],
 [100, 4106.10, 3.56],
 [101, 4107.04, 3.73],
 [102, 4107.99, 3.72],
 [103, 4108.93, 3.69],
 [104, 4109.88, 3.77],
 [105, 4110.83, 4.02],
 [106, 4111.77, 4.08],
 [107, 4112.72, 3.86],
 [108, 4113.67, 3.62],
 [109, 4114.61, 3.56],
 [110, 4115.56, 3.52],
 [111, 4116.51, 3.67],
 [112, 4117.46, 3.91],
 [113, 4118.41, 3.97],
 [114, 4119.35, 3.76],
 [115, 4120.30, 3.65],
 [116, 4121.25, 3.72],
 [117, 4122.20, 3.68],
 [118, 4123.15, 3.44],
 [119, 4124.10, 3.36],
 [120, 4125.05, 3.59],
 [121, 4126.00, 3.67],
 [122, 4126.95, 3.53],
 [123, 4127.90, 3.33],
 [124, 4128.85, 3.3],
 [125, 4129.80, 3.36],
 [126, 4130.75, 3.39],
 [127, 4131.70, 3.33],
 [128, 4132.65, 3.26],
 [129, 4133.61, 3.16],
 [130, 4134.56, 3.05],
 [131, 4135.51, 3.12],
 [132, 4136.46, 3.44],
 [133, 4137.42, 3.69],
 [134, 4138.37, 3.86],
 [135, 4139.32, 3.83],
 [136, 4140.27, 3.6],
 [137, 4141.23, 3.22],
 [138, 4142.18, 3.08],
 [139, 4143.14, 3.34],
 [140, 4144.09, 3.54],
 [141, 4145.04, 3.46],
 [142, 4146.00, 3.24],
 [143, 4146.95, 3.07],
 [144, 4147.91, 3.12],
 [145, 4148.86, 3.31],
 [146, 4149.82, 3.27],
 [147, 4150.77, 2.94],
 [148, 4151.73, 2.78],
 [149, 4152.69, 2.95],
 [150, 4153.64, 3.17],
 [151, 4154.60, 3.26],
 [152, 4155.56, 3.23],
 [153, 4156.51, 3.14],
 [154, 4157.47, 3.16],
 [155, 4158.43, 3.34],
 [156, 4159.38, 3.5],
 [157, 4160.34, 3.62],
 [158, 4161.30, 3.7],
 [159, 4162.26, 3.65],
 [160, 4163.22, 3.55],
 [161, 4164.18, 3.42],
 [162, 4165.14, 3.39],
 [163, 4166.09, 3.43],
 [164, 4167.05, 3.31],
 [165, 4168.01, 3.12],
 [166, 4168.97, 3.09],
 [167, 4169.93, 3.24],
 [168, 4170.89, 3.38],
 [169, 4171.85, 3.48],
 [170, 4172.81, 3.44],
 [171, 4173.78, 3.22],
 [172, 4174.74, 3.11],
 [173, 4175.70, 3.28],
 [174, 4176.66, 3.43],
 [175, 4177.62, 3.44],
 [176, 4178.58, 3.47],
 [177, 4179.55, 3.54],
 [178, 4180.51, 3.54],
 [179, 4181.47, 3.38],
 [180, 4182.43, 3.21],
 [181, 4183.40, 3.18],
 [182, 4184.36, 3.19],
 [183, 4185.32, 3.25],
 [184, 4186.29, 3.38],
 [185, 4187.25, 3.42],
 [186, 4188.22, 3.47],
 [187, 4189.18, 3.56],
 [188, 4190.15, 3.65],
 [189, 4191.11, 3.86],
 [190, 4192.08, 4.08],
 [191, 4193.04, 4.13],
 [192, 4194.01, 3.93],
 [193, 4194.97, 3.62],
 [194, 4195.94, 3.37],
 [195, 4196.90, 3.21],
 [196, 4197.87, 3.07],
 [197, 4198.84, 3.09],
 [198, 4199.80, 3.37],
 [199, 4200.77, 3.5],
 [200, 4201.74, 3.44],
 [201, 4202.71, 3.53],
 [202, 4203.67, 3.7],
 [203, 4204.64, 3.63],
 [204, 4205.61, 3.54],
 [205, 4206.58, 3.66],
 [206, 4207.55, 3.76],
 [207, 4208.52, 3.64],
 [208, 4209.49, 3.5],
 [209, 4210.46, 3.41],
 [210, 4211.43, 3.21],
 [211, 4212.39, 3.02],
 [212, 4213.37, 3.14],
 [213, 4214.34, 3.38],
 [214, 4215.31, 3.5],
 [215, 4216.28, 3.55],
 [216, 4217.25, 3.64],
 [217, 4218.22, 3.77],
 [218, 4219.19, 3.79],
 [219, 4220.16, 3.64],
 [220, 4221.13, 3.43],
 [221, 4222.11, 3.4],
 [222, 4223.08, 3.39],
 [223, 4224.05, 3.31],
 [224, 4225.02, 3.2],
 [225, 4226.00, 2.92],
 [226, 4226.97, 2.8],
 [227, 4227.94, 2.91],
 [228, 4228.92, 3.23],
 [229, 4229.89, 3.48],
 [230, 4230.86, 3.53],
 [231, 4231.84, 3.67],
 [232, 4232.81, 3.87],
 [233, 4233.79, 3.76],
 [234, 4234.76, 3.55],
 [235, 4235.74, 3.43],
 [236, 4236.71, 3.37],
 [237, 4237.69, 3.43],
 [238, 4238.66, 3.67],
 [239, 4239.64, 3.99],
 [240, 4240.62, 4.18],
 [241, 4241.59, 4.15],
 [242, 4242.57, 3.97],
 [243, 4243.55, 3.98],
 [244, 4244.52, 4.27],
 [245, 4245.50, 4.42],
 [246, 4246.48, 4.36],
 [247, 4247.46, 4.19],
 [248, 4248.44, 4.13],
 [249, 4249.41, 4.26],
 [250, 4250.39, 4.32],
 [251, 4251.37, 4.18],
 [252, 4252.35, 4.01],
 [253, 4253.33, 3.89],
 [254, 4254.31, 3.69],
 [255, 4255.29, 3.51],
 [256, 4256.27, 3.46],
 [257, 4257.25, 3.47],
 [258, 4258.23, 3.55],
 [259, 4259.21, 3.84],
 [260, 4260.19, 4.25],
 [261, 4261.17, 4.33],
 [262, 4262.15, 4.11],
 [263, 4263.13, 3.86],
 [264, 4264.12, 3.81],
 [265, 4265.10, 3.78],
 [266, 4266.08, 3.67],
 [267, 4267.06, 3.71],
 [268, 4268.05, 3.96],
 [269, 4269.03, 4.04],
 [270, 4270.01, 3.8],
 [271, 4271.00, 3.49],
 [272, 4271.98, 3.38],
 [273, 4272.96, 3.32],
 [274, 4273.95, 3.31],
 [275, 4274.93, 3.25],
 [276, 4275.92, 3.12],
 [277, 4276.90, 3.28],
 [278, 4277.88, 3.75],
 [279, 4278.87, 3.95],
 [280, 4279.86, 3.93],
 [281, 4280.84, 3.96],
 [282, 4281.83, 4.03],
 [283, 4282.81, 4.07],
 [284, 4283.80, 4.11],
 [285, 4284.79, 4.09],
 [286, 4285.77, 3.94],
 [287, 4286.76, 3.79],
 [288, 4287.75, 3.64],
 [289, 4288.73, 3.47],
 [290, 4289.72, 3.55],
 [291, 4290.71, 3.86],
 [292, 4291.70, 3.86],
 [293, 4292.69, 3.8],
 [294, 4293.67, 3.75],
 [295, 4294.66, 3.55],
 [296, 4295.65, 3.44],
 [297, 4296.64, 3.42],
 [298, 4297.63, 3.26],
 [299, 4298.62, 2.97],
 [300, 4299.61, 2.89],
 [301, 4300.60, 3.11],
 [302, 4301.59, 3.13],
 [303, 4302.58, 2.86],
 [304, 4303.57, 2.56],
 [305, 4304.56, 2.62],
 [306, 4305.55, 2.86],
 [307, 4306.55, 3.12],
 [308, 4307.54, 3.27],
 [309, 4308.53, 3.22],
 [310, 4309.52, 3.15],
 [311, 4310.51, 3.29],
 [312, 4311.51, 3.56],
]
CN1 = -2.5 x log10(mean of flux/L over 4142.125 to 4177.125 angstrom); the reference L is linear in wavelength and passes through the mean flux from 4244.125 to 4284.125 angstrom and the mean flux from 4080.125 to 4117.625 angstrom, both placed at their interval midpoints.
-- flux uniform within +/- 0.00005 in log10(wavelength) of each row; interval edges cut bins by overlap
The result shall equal 0.14 mag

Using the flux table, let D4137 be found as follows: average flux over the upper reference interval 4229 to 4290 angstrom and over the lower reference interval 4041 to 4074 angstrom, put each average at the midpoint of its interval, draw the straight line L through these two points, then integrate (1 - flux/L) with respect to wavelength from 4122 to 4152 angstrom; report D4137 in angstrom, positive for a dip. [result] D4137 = 1.5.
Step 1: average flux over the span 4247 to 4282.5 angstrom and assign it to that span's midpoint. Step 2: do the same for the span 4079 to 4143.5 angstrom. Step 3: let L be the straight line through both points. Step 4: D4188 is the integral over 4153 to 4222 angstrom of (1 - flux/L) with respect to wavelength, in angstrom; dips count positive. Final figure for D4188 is 4.9 angstrom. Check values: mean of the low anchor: 3.62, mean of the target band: 3.44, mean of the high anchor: 3.8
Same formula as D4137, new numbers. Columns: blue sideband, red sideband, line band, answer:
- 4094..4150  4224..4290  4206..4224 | 0.9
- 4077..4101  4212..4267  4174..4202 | 2.1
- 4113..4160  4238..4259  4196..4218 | 1.9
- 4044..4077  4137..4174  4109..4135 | -1.9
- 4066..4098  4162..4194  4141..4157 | 1.4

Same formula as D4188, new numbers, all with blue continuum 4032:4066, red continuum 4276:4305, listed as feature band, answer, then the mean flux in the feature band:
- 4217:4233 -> 0.46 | 3.4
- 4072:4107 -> -1.97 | 3.62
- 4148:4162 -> 0.88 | 3.24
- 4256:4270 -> -1.31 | 3.85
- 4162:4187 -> 0.90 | 3.35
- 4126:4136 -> 0.43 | 3.3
